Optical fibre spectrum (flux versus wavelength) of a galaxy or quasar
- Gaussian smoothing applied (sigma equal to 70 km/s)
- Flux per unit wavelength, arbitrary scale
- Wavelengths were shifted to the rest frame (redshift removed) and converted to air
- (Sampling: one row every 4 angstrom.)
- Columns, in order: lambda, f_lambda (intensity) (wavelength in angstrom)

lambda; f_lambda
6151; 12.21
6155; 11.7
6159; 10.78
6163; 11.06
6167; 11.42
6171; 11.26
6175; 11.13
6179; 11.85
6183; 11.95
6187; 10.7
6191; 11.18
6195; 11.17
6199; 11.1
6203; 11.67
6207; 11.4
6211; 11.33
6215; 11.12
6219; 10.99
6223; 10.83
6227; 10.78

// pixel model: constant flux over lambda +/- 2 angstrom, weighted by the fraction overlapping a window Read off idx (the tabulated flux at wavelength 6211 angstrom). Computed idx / 11.33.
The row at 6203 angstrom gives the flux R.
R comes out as 11.67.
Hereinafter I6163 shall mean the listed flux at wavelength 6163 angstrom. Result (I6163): 11.06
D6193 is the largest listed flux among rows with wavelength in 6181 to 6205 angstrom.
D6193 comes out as 11.95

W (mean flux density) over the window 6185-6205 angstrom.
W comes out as 11.2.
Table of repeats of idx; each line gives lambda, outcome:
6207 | 11.4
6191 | 11.18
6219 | 10.99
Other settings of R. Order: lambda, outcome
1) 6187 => 10.7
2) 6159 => 10.78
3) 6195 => 11.17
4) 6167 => 11.42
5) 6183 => 11.95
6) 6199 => 11.1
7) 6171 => 11.26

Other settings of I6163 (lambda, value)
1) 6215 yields 11.12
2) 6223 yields 10.83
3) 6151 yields 12.21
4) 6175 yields 11.13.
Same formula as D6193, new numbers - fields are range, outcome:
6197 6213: 11.67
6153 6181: 11.85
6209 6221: 11.33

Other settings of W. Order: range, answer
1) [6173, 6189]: 11.4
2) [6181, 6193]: 11.3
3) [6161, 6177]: 11.2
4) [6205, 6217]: 11.3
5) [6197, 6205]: 11.4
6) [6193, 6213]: 11.3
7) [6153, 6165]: 11.2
